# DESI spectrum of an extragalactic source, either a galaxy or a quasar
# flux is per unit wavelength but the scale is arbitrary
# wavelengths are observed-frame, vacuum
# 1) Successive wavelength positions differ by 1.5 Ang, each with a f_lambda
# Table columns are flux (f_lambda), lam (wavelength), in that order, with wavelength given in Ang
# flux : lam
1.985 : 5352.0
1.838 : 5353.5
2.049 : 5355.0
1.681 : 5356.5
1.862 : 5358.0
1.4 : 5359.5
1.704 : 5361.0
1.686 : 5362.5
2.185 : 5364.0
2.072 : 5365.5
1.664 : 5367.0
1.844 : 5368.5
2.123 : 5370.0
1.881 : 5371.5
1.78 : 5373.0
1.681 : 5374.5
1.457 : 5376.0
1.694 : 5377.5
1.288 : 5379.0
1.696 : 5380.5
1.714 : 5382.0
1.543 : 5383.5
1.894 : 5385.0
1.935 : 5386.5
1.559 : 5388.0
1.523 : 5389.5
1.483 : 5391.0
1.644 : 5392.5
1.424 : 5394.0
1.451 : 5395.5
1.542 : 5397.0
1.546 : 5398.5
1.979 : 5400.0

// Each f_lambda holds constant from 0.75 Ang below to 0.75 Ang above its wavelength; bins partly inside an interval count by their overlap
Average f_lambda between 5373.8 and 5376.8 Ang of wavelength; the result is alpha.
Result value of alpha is 1.57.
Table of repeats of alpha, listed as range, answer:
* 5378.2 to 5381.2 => 1.49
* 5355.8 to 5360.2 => 1.65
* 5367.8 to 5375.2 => 1.86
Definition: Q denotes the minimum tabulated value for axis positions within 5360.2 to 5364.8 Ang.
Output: 1.686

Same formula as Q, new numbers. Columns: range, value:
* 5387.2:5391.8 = 1.483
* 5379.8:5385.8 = 1.543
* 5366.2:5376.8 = 1.457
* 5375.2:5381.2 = 1.288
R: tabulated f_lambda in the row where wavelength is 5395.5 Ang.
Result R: 1.451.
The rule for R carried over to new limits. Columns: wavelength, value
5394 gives 1.424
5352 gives 1.985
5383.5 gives 1.543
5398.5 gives 1.546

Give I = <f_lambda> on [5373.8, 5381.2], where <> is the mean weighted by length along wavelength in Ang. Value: 1.56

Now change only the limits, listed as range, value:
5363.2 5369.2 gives 1.94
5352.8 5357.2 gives 1.86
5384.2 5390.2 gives 1.73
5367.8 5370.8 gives 1.98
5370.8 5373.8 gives 1.83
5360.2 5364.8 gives 1.86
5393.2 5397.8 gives 1.48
